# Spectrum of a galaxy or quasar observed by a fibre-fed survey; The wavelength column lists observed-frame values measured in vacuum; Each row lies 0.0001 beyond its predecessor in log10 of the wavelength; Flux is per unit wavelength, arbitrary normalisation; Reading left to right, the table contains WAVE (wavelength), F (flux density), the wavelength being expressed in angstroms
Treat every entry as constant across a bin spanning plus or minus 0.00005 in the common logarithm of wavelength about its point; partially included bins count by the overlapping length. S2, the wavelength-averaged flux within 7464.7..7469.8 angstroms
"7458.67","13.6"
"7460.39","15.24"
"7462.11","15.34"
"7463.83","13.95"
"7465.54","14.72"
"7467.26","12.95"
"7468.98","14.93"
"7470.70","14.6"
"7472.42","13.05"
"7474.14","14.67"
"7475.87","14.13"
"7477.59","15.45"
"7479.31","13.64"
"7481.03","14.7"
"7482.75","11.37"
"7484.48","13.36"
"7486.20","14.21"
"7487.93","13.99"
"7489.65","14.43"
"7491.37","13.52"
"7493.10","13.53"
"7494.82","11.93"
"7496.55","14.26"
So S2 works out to 14.2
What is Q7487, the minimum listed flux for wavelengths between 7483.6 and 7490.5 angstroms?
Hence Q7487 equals 13.36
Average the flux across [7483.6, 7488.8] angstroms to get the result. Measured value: 13.8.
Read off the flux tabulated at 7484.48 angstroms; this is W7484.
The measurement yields 13.36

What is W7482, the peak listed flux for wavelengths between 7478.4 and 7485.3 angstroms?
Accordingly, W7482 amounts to 14.7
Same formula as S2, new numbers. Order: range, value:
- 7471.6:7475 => 13.9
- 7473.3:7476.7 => 14.4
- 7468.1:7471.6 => 14.7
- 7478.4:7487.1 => 13.5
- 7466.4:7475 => 14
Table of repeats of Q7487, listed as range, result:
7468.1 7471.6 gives 14.6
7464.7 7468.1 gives 12.95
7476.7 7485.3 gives 11.37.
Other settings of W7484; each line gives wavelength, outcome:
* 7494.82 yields 11.93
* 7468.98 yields 14.93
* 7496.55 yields 14.26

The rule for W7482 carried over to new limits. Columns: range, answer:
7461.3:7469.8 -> 15.34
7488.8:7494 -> 14.43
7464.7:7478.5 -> 15.45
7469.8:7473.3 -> 14.6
